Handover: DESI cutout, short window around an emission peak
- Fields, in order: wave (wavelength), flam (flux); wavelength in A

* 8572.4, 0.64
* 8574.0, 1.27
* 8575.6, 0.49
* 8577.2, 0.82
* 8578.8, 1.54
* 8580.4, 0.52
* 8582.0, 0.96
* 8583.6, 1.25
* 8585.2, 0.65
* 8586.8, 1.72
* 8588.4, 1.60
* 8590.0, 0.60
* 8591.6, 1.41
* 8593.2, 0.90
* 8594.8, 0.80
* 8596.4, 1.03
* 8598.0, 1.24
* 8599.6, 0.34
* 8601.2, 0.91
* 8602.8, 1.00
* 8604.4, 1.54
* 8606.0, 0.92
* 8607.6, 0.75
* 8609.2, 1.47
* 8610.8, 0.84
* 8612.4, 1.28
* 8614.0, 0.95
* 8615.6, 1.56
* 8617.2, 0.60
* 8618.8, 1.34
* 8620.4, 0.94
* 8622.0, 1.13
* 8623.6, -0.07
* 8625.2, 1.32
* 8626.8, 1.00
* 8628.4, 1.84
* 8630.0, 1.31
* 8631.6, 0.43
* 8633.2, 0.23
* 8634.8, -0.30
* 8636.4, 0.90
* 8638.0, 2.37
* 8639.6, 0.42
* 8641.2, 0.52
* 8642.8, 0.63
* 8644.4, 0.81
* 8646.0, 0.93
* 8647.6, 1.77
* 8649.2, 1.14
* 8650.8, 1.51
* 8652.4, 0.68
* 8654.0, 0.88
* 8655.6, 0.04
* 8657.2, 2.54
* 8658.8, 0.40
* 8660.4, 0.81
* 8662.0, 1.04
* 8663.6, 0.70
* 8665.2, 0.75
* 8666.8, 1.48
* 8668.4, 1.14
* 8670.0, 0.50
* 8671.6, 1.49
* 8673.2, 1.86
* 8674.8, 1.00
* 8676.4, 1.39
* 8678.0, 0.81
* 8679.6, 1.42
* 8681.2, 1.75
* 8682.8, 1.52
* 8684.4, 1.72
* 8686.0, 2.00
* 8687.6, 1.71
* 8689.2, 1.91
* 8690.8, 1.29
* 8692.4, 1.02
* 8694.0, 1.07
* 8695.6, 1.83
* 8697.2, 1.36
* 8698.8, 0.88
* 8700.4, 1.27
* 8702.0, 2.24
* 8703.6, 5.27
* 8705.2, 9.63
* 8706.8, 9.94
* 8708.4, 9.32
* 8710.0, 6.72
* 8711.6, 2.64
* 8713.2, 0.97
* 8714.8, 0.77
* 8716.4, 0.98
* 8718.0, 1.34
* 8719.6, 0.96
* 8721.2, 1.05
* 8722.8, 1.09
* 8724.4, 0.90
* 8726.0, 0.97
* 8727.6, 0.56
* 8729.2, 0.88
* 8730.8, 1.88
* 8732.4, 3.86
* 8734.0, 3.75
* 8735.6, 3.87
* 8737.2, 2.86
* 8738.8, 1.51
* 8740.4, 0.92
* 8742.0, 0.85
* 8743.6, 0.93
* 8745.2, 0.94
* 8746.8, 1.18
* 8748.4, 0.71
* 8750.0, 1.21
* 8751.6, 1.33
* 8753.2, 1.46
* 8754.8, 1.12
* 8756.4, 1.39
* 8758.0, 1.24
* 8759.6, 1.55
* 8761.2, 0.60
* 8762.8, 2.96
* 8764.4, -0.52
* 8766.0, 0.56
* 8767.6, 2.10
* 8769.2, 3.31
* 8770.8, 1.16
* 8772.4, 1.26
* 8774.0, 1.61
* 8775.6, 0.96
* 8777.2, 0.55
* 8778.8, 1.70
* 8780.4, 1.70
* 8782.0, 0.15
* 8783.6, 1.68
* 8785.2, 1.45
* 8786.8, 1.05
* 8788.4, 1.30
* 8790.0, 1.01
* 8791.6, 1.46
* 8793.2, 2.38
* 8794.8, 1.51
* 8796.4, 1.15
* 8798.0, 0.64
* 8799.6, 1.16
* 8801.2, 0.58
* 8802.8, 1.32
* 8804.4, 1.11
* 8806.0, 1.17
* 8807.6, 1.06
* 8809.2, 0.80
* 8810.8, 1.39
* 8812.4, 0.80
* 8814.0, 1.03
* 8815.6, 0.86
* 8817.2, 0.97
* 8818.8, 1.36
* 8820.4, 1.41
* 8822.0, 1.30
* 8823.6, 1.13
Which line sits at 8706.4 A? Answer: H-alpha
